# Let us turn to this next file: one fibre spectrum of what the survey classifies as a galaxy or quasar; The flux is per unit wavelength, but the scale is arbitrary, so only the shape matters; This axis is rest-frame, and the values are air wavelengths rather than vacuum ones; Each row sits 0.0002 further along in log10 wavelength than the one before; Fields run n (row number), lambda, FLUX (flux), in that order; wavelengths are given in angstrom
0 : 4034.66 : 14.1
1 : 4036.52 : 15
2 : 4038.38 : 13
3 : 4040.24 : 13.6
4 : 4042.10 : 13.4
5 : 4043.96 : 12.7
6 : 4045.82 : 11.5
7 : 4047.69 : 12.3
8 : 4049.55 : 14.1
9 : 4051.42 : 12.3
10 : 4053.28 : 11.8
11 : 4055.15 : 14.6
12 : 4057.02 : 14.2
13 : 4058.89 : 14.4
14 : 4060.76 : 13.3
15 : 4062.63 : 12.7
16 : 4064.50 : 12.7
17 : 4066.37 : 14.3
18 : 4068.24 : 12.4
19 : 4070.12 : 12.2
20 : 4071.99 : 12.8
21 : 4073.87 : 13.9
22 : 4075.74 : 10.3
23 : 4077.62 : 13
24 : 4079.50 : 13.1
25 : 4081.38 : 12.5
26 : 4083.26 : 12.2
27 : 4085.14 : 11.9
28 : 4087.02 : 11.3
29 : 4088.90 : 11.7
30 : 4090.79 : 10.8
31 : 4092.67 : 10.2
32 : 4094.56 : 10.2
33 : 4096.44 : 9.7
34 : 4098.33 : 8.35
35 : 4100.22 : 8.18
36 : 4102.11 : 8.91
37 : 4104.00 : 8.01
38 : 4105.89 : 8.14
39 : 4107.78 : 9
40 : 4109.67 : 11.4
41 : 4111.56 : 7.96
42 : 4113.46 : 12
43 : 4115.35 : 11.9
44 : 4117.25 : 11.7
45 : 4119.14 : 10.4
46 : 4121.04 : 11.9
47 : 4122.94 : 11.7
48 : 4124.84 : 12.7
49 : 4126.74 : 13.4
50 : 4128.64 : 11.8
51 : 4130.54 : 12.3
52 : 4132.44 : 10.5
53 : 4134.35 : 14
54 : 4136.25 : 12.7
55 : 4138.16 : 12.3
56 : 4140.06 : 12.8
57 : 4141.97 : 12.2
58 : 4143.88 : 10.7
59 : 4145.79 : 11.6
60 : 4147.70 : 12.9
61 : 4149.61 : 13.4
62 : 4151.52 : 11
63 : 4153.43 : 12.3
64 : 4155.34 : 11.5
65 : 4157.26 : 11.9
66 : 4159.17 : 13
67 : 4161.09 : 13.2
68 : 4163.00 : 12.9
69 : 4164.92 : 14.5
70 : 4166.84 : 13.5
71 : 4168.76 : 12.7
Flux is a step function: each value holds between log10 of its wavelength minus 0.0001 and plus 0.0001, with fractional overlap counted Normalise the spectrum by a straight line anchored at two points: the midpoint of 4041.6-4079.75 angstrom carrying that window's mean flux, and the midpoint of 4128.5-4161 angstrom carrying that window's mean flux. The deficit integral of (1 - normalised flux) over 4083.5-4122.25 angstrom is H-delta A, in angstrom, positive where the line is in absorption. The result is 7.2 angstrom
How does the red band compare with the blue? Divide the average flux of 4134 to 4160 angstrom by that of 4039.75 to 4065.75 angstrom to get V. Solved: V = 0.9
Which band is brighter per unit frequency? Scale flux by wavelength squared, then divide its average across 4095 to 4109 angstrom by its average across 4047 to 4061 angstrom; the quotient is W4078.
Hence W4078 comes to 0.67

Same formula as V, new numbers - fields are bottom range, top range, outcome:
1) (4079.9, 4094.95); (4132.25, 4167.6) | 1.09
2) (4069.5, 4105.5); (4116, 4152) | 1.11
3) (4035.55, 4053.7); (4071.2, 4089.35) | 0.94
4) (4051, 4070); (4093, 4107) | 0.67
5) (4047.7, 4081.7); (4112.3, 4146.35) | 0.92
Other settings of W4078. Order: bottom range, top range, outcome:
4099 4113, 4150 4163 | 1.41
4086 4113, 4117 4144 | 1.28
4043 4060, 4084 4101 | 0.80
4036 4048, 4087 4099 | 0.81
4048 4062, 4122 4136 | 0.95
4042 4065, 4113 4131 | 0.95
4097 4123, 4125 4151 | 1.26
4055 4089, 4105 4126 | 0.87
